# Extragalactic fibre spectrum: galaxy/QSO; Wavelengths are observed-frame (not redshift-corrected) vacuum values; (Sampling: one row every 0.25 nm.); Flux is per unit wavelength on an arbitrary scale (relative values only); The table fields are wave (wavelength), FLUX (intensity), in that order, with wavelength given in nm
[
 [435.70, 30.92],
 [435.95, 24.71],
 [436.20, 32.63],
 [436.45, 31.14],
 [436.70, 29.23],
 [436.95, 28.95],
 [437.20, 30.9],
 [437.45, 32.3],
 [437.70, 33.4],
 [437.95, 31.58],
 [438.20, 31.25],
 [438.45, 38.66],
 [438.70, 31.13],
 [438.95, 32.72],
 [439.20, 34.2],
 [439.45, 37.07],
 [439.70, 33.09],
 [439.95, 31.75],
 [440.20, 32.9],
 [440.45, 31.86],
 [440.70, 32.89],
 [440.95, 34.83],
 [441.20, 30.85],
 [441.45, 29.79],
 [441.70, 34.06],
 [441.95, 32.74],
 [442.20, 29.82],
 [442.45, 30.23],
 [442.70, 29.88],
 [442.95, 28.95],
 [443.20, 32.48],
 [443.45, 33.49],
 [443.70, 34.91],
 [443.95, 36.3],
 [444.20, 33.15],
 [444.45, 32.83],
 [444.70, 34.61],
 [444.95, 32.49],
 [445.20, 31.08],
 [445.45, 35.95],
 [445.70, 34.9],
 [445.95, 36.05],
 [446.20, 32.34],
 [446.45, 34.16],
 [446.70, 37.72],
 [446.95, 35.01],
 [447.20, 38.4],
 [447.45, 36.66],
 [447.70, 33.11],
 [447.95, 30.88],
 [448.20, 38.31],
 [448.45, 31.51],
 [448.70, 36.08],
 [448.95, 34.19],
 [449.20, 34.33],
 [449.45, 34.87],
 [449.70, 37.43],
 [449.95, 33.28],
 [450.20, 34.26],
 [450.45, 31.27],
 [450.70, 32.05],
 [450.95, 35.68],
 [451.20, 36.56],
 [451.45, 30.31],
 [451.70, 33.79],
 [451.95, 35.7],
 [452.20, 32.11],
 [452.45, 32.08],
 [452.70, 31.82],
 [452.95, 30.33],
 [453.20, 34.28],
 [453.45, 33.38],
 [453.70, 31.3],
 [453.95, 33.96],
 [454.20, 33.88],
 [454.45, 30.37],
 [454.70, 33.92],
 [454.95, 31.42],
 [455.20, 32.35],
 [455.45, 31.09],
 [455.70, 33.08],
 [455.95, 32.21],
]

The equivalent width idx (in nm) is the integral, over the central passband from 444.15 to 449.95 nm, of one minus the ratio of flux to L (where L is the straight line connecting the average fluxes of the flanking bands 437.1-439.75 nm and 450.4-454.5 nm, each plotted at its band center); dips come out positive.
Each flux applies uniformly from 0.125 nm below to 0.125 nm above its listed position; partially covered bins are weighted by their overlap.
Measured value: -0.26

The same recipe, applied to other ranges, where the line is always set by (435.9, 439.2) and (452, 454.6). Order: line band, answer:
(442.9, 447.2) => -0.28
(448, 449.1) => -0.09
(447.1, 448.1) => -0.08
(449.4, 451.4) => -0.12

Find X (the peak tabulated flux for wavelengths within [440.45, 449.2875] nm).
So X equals 38.4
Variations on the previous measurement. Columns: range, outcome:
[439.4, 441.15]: 37.07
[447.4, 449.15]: 38.31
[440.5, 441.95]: 34.83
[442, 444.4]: 36.3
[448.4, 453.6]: 37.43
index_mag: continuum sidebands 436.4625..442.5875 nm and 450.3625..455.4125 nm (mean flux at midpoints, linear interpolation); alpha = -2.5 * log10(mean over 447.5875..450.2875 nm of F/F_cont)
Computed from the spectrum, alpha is -0.06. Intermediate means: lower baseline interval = 32.3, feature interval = 34.4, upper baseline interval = 32.8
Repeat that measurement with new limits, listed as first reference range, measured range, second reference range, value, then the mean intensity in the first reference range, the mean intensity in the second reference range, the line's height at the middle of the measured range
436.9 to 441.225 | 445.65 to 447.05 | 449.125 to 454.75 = -0.060 mag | 32.9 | 33.3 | 33.1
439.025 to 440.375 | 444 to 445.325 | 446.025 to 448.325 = 0.053 mag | 33.7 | 35.2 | 34.7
